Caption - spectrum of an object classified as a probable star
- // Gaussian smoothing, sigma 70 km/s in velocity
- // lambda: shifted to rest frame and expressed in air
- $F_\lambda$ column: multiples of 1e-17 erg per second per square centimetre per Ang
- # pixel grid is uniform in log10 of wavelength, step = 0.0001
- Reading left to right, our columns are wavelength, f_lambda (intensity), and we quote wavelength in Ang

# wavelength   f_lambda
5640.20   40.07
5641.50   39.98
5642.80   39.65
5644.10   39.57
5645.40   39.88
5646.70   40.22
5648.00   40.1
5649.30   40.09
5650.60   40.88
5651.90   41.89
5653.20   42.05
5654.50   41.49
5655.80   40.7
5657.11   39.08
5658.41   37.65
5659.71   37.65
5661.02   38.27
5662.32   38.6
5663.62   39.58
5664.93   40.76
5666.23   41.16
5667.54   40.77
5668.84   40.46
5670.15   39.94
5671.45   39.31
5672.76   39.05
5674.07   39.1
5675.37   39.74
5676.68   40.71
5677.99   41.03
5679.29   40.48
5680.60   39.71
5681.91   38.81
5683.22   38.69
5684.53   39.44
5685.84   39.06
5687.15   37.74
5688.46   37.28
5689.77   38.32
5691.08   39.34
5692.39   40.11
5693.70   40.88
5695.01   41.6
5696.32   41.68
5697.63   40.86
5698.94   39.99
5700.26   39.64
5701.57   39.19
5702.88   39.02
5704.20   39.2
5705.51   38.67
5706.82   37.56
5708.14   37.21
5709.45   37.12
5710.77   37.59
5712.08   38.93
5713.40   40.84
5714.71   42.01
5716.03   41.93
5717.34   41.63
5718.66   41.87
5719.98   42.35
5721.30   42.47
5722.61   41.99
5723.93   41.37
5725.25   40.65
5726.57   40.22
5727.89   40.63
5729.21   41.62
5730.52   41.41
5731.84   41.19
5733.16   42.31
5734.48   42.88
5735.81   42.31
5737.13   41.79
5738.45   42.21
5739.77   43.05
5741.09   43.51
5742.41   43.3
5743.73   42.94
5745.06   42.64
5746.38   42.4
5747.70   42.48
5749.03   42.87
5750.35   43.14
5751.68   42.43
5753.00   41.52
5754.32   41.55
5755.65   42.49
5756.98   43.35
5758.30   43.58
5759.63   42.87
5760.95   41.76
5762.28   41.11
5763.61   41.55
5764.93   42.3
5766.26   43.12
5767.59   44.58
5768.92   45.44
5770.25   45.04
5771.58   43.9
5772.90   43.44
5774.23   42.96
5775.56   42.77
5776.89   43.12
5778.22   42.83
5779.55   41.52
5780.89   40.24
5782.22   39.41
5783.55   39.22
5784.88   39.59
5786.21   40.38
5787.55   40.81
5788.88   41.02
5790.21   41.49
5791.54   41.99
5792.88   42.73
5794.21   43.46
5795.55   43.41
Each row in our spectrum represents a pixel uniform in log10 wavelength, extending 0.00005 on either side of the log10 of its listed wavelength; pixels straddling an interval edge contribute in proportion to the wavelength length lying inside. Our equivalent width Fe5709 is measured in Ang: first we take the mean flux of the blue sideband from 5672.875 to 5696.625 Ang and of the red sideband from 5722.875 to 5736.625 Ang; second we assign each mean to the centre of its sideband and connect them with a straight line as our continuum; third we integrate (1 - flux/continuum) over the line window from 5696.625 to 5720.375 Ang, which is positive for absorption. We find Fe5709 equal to 0.49 Ang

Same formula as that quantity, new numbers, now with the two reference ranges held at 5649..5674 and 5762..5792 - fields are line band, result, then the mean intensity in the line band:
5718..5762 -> -0.85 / 42.2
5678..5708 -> 0.82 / 39.4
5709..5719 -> 0.16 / 40.3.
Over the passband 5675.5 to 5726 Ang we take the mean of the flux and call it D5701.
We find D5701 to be 39.9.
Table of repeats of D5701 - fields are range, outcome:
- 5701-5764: 41.4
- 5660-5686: 39.7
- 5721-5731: 41.3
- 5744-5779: 42.9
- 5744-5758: 42.5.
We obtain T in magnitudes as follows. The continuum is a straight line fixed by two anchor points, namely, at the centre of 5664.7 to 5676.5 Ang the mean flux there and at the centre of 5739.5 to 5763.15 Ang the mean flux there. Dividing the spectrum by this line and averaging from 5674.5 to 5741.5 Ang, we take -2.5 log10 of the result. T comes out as 0.02 mag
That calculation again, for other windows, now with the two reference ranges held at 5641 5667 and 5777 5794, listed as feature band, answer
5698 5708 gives 0.04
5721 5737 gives -0.03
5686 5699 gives 0.01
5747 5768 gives -0.04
